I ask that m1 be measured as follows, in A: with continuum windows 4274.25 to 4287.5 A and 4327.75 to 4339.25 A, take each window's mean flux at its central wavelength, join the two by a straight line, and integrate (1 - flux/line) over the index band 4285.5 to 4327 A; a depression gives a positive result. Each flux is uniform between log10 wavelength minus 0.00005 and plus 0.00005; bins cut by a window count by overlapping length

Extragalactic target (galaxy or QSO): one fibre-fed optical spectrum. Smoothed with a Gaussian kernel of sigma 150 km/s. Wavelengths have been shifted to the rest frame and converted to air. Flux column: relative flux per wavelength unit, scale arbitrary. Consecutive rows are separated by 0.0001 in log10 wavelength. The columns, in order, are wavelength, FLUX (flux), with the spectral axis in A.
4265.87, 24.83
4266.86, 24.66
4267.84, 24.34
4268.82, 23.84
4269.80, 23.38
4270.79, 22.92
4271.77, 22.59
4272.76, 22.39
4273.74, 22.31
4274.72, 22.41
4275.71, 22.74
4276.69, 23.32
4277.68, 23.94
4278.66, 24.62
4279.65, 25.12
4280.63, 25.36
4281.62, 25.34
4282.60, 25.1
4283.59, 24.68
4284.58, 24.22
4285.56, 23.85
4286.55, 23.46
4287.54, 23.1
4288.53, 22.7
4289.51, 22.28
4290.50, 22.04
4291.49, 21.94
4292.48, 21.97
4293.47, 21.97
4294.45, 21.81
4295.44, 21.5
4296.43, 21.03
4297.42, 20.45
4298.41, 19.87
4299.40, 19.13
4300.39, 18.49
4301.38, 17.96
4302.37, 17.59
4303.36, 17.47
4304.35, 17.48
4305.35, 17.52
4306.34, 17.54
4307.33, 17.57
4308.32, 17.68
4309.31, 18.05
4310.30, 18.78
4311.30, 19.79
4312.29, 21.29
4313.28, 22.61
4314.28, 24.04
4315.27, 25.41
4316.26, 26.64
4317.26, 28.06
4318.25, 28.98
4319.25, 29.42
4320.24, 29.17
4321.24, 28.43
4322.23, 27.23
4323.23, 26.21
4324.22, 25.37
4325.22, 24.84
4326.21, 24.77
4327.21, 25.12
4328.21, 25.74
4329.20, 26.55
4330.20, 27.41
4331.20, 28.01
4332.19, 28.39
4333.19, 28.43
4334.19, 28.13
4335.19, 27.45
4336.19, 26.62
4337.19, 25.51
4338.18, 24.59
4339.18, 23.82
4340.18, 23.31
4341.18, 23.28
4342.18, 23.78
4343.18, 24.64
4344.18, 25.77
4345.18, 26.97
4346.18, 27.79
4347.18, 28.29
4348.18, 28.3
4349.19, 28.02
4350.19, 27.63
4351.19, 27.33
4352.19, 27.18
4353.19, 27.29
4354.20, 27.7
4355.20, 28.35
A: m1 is 5.2 A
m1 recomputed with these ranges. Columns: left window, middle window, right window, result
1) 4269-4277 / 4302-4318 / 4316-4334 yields 3.3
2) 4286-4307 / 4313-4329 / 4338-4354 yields -2.2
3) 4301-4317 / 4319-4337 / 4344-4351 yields -2.5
